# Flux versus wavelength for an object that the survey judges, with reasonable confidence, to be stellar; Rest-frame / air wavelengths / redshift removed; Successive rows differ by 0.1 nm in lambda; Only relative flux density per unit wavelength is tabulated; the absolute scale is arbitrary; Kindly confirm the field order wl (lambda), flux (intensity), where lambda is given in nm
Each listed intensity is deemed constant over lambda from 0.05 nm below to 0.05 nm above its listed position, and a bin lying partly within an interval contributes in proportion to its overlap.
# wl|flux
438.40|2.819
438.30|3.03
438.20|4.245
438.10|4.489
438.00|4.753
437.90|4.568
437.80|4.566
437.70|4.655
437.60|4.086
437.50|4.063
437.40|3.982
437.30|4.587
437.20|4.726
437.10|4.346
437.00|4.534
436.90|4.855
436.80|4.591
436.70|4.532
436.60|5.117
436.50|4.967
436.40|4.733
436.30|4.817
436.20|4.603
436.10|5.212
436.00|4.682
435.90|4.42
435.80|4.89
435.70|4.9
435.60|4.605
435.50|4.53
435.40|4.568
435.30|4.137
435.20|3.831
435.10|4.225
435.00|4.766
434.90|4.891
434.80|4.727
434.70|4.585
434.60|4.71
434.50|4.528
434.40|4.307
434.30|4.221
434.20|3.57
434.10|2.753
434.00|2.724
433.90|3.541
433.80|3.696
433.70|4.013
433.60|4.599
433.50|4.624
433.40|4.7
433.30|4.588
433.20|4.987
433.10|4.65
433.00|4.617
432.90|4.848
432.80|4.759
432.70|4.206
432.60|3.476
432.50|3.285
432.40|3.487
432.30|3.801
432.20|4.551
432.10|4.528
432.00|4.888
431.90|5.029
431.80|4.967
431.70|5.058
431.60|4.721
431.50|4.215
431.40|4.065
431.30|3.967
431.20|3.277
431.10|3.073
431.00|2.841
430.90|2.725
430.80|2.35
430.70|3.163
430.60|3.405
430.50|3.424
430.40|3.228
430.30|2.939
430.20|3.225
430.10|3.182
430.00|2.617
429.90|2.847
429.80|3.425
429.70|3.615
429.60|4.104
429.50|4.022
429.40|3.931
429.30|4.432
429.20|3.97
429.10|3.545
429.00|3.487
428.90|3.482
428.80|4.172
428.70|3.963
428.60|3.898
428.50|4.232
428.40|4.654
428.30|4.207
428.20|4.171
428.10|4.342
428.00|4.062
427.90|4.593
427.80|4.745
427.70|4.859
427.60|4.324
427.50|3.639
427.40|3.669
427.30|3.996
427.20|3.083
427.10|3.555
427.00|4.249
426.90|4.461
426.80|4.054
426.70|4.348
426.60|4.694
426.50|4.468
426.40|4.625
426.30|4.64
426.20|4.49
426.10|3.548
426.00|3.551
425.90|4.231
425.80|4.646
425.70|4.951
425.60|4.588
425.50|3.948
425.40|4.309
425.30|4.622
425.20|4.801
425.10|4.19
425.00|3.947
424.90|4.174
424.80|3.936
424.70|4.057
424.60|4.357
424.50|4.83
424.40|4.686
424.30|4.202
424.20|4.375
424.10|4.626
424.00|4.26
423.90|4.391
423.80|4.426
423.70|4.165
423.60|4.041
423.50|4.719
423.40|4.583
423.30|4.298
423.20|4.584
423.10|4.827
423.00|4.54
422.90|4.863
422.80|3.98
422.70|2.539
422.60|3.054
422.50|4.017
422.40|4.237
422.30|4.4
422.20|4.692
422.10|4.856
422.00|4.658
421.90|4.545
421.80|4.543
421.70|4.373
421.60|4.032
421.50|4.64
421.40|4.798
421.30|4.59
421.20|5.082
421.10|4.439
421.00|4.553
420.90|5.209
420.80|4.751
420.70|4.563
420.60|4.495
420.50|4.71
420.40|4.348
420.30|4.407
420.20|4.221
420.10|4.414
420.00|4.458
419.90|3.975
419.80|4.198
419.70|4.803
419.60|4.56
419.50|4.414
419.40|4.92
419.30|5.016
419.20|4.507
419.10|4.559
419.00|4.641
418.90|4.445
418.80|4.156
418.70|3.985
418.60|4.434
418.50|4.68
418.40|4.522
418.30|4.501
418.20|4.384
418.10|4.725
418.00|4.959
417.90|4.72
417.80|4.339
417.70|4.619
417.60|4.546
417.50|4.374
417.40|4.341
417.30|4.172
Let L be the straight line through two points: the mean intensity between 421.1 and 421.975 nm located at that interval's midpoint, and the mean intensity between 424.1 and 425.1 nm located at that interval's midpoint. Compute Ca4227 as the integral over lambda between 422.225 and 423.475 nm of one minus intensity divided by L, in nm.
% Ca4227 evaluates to 0.08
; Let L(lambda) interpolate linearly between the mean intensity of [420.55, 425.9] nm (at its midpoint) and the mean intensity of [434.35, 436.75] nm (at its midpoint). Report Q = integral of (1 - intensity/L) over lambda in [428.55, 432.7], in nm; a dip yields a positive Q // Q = 0.75 nm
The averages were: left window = 4.41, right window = 4.64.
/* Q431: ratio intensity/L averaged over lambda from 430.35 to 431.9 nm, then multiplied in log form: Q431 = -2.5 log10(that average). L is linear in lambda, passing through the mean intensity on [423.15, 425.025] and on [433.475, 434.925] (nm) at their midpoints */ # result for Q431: 0.13 mag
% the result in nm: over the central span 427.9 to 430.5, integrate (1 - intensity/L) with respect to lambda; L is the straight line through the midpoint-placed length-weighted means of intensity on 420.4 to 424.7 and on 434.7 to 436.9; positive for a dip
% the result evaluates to 0.449 nm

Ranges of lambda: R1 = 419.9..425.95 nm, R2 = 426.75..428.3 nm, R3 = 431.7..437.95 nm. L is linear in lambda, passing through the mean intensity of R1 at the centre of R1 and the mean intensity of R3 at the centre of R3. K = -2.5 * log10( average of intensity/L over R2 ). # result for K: 0.07 mag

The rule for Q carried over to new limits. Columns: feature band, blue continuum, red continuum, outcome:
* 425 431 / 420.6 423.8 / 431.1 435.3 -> 0.56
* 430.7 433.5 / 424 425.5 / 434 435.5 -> 0.09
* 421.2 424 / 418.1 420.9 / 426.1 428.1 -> 0.02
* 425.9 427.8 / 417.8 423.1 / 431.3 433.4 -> 0.13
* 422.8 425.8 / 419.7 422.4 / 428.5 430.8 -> -0.19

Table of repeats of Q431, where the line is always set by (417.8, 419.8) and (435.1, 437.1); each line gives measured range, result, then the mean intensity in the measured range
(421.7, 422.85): 0.106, 4.15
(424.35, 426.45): 0.061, 4.34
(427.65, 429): 0.092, 4.23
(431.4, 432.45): 0.028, 4.5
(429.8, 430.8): 0.435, 3.09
